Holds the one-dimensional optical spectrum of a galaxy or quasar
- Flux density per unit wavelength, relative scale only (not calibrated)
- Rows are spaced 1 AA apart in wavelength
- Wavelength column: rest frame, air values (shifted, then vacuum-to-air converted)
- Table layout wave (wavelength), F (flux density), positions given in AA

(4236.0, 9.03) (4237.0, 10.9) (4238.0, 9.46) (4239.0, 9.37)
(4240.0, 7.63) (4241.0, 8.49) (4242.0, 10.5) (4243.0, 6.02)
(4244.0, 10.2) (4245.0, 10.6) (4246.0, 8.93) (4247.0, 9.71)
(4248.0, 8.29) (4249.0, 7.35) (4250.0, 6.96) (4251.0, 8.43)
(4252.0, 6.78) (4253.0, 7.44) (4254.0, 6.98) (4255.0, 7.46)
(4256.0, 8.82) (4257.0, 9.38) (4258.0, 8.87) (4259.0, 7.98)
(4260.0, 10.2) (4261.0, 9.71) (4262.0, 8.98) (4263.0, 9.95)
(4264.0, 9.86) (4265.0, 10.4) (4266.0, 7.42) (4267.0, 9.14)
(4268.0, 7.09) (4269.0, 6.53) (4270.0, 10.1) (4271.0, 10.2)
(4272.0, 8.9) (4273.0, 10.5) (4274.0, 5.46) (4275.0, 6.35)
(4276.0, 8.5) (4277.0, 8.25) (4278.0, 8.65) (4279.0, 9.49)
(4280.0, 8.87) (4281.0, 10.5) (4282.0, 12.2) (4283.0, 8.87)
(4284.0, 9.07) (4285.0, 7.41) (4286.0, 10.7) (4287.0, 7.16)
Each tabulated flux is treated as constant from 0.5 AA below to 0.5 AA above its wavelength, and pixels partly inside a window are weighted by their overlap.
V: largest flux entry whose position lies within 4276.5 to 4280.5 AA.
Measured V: 9.49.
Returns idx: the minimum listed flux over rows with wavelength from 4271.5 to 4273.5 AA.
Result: 8.9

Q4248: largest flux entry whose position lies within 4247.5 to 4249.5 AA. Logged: 8.29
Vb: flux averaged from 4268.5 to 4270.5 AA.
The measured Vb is 8.31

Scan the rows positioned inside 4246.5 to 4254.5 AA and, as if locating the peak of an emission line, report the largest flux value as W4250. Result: 9.71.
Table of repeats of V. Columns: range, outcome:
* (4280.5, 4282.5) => 12.2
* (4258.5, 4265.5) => 10.4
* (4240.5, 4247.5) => 10.6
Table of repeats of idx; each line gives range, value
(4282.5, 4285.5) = 7.41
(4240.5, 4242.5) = 8.49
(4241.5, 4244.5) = 6.02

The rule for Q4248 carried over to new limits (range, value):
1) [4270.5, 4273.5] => 10.5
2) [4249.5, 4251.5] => 8.43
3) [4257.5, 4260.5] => 10.2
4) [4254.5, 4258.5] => 9.38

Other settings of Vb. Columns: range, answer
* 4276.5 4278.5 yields 8.45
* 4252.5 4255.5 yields 7.29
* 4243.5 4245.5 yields 10.4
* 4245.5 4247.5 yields 9.32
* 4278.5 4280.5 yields 9.18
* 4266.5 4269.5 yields 7.59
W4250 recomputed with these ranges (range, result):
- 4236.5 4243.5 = 10.9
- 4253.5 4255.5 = 7.46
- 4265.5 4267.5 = 9.14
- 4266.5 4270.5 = 10.1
